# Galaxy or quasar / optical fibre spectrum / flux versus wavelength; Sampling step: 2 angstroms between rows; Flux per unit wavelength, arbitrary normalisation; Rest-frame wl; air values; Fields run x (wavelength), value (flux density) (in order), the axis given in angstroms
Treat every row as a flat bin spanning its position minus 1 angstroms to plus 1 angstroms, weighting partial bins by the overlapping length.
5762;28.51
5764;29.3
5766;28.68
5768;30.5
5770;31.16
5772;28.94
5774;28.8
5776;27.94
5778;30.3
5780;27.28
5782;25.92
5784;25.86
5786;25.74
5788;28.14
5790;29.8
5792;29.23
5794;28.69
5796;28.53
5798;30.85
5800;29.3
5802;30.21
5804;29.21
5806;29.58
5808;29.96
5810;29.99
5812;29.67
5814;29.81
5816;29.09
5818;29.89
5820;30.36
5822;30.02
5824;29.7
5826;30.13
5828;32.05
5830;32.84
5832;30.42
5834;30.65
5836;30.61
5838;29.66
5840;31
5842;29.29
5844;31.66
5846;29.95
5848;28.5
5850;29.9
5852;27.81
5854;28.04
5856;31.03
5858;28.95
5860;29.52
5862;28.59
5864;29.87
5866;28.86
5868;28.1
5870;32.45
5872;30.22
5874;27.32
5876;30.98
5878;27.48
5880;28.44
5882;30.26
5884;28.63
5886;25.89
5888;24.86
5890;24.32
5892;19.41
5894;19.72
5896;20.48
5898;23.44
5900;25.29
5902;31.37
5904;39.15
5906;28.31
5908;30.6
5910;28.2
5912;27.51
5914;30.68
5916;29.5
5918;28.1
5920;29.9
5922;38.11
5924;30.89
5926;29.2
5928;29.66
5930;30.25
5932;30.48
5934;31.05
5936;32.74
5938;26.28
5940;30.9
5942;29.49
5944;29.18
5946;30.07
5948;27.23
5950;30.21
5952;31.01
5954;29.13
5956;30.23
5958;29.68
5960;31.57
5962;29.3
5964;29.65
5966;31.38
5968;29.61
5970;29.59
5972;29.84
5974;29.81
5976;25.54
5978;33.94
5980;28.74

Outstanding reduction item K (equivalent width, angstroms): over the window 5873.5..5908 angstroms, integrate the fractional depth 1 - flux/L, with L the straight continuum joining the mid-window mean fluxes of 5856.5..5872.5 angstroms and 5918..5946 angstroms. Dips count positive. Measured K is 3.5 angstroms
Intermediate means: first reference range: 29.6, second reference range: 30.5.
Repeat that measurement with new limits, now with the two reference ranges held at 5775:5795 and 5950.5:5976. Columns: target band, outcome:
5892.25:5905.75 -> 1.34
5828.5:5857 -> -1.59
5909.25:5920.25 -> 0.15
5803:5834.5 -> -2.15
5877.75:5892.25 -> 1.28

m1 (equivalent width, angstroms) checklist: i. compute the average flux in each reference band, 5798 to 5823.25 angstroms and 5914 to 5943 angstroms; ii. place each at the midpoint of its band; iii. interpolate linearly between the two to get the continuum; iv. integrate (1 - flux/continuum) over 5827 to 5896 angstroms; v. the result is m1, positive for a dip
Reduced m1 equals 3.3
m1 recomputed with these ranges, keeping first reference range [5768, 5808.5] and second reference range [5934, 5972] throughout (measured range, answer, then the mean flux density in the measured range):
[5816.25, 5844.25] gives -1.4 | 30.5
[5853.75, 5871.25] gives -0.2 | 29.6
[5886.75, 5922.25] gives 2.5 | 27.5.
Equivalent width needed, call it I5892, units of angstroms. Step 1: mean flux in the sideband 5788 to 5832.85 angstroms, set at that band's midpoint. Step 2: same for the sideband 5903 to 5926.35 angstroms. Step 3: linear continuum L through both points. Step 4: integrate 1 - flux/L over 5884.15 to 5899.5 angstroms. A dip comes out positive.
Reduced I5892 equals 3.8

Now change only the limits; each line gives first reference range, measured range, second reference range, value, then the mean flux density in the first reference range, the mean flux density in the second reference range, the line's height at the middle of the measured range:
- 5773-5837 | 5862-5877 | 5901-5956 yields 0.14 angstroms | 29.4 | 30.3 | 29.9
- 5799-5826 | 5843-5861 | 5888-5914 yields -0.72 angstroms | 29.8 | 26.6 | 28.3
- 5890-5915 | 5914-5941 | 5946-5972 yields -2.23 angstroms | 26.9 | 29.9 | 28.2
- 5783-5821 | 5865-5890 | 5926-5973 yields 0.92 angstroms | 29.2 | 29.9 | 29.5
